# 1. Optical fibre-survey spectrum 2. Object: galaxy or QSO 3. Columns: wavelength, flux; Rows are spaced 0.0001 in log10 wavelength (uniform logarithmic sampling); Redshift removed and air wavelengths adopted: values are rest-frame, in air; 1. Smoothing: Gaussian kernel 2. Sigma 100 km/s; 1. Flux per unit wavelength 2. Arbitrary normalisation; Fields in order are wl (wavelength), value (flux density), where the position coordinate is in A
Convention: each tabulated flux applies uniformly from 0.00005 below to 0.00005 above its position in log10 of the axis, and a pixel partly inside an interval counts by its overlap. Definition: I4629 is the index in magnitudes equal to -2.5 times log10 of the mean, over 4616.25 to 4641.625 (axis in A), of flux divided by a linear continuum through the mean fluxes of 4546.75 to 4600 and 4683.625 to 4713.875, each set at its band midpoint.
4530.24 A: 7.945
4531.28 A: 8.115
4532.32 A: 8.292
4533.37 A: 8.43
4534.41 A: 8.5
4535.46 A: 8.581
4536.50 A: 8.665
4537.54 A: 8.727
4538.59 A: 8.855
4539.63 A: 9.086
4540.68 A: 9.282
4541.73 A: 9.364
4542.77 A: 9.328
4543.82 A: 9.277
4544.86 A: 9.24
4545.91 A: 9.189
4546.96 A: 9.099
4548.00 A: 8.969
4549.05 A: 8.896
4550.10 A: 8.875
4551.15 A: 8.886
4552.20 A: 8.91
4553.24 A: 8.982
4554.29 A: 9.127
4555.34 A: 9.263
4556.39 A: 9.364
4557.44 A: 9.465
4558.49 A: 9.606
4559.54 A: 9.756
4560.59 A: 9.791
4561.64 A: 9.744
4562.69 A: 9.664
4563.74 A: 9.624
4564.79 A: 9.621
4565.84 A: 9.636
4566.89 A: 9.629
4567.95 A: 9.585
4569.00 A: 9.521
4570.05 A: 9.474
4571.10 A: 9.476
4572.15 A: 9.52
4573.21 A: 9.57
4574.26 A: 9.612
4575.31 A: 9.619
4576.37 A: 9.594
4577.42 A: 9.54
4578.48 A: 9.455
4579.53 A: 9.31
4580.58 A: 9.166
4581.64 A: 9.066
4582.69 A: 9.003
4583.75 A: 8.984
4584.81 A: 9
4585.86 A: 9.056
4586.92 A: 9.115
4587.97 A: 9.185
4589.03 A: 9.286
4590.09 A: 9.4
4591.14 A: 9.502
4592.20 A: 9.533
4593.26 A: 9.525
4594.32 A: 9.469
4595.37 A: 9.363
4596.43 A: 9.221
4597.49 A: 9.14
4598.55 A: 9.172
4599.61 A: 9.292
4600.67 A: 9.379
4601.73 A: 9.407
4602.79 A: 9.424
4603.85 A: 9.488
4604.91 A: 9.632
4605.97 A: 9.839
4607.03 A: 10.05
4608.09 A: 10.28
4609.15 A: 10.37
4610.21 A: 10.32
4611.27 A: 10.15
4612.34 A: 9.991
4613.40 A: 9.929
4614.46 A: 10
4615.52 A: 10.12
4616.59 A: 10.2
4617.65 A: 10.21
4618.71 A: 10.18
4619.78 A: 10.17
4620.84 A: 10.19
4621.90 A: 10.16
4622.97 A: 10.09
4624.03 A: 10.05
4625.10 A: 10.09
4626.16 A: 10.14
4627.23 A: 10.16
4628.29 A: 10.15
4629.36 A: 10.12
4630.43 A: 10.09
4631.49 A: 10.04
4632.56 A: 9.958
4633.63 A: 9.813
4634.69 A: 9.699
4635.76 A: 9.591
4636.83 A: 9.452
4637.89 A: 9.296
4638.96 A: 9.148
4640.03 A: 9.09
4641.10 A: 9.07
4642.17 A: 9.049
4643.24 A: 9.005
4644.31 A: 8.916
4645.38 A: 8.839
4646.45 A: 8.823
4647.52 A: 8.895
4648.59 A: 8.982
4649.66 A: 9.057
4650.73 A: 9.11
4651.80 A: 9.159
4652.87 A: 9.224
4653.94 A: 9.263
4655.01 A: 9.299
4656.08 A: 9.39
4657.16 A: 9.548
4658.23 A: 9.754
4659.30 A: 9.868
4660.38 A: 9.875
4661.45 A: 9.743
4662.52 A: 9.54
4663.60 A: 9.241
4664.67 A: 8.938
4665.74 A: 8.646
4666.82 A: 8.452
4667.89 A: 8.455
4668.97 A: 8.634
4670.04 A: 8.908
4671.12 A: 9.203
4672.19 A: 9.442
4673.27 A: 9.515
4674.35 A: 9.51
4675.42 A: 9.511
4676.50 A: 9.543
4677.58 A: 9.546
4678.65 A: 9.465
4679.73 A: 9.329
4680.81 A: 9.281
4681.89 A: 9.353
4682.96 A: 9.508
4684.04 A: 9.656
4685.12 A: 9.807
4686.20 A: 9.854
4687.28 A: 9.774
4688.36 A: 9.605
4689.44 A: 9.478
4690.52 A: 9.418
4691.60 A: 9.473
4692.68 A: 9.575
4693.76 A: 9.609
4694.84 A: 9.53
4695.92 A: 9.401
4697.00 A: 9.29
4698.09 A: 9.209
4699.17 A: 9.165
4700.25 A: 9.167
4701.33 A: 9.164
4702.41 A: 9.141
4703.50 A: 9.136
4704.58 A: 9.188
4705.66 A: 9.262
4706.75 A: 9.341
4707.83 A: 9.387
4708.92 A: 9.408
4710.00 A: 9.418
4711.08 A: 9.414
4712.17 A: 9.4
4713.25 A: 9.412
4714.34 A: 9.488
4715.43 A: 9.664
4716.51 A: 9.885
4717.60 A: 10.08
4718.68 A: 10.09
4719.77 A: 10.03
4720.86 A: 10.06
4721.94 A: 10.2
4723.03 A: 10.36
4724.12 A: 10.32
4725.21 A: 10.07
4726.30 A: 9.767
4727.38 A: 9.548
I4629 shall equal -0.06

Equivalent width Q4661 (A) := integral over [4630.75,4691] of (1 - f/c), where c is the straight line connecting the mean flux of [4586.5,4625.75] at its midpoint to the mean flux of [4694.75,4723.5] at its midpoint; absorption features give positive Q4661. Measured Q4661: 1.9 A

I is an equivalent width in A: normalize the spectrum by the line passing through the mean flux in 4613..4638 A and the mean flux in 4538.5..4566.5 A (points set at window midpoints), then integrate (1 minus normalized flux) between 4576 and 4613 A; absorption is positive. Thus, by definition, 0.89 A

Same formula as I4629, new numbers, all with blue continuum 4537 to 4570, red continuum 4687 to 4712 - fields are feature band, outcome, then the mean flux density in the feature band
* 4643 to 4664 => 0.008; 9.28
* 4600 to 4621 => -0.071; 9.96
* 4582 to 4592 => 0.016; 9.18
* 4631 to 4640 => -0.029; 9.59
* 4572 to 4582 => -0.015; 9.44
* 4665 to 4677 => 0.034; 9.07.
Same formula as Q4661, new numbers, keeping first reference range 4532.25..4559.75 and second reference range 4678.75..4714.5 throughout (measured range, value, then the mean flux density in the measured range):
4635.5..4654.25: 0.4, 9.1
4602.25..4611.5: -0.8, 9.95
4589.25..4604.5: -0.4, 9.38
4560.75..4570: -0.5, 9.63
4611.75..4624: -1.2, 10.1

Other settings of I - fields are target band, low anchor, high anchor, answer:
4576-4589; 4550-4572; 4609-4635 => 0.63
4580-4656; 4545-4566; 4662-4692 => -1.94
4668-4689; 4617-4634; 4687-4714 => 0.35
